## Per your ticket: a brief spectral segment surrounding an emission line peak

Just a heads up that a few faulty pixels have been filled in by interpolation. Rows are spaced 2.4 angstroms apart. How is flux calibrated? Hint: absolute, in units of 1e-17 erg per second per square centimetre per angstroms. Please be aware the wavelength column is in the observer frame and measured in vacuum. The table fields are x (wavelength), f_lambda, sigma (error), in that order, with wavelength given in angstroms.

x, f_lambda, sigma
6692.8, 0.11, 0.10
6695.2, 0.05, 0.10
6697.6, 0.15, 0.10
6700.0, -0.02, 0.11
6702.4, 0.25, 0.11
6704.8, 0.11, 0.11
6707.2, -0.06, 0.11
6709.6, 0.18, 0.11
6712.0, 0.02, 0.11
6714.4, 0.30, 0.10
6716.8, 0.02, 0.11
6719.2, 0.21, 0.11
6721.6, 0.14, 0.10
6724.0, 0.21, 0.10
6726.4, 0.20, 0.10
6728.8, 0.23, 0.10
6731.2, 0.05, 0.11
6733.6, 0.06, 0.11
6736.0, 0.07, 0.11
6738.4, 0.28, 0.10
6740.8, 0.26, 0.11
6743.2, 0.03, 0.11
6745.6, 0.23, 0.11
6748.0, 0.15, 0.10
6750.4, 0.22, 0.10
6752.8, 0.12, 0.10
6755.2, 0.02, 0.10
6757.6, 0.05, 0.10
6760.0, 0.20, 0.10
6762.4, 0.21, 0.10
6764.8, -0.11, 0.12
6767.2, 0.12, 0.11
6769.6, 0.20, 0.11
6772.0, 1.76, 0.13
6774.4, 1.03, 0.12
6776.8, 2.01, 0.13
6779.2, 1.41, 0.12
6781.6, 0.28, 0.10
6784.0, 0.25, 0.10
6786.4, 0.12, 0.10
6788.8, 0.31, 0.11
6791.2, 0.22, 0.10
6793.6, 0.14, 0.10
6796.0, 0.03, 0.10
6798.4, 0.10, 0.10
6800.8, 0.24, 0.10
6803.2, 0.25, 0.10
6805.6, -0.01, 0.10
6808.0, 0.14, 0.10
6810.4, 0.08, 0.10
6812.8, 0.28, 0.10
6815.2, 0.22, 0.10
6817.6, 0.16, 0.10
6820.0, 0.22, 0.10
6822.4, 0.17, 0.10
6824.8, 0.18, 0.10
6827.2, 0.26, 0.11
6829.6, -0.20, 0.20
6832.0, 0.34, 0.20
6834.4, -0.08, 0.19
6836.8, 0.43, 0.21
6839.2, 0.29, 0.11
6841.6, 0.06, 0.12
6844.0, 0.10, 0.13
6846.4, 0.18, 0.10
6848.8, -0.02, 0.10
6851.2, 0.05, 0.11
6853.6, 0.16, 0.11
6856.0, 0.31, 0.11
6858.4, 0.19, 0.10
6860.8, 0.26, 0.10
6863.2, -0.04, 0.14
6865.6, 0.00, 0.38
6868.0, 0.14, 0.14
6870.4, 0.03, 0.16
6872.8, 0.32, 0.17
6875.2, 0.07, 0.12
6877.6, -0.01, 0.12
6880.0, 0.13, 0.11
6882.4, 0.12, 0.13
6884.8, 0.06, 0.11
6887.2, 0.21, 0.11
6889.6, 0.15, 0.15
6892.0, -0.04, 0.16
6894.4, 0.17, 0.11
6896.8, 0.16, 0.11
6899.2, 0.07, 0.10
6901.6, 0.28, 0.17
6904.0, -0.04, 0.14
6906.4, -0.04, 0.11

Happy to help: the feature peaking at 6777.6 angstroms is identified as [O II]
